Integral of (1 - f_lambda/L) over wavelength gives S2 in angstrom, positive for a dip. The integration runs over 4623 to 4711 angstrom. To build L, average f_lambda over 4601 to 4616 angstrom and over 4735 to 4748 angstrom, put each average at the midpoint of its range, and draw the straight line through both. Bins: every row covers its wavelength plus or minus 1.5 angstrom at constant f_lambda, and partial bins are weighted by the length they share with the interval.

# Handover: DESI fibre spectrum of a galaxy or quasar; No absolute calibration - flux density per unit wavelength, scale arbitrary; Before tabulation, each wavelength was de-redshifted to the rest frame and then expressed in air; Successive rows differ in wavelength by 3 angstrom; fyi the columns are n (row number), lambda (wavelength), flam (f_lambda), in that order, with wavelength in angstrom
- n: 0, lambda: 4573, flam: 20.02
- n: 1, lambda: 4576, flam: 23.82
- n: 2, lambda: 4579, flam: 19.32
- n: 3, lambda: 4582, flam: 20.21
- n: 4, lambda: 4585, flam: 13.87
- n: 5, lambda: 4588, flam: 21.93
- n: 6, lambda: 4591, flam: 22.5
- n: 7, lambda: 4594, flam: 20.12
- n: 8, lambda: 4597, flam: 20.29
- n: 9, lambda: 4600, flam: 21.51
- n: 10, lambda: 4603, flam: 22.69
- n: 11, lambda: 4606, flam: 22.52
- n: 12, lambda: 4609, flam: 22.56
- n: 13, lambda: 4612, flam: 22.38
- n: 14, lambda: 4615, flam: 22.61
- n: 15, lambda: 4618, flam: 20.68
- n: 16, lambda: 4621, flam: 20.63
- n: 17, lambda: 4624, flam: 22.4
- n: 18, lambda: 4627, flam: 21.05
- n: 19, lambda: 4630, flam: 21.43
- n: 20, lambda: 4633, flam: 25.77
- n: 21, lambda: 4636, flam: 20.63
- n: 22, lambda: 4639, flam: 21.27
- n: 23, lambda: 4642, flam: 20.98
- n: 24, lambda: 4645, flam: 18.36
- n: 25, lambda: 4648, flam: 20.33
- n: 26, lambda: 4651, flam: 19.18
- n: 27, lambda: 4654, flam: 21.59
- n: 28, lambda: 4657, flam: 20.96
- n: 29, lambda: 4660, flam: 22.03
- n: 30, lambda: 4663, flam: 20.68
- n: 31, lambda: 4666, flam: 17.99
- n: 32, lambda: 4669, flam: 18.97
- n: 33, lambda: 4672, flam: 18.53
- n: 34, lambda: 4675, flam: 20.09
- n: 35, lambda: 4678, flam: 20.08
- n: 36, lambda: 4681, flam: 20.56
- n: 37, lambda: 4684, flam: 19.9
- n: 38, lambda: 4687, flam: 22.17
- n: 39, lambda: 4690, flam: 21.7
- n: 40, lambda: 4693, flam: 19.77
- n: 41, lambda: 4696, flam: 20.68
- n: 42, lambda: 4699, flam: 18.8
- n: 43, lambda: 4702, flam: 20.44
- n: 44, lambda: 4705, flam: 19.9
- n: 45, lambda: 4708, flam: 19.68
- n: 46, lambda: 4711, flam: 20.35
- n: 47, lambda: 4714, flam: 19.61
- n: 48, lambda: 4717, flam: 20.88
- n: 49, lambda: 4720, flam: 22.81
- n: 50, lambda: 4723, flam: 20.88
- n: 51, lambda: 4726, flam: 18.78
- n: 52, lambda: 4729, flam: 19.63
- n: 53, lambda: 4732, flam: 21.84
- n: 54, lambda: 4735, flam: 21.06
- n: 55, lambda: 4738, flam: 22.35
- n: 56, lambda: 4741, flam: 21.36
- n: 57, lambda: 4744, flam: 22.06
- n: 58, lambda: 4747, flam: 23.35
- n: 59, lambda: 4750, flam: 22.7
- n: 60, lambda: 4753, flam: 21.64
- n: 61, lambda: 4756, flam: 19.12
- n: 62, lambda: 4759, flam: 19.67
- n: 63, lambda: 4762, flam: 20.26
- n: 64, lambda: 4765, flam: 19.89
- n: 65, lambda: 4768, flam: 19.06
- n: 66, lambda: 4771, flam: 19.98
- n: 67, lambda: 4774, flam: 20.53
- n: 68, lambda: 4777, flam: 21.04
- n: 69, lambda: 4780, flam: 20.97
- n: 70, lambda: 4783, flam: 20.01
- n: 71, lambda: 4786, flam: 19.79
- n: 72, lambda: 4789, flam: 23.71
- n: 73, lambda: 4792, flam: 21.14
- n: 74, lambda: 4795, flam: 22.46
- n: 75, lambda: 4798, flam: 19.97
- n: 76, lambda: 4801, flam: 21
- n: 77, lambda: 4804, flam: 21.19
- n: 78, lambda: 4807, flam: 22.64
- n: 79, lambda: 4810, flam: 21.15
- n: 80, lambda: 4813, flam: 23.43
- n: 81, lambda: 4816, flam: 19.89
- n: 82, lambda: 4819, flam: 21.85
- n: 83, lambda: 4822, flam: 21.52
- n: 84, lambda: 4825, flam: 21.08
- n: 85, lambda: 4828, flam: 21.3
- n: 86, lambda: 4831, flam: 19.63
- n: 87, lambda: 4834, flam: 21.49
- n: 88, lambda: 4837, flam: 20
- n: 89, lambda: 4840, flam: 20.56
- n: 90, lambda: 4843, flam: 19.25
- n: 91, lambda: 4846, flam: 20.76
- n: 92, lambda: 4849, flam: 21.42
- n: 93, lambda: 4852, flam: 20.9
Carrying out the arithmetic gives 7.09 angstrom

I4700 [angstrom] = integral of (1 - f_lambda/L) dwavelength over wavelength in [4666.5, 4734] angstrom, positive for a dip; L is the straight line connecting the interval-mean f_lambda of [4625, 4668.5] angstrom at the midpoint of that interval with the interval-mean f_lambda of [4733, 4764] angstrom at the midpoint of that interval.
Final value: 2.8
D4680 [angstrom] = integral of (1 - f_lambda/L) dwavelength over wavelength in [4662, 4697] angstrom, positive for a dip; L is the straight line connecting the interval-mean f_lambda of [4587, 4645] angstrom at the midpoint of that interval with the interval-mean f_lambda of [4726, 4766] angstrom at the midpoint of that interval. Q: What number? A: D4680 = 2.2 angstrom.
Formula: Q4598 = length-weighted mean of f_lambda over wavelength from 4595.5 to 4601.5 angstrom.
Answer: 20.9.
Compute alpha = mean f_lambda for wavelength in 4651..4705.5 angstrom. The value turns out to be 20.2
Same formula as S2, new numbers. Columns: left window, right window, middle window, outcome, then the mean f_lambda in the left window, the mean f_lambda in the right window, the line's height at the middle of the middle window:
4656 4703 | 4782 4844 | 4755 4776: 0.97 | 20.2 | 21.1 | 20.8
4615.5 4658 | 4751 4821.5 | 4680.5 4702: 0.56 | 21.1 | 20.9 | 21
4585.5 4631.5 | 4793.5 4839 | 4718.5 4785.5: 1.49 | 21.5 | 21.2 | 21.3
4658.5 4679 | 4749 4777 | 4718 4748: -1.84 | 19.8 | 20.3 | 20.1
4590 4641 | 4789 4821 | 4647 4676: 2.30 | 21.8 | 21.6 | 21.8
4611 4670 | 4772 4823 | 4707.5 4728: 0.68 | 21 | 21.3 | 21.1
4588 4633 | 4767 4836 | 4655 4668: 0.73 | 21.8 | 21.1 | 21.6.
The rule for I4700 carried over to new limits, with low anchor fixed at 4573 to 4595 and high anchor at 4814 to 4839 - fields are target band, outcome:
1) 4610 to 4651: -2.00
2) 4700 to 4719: 0.37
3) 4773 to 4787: 0.19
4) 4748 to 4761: -0.10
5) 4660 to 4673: 0.67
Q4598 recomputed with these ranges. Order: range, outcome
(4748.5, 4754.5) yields 22.2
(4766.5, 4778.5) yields 20.2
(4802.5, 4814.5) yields 22.1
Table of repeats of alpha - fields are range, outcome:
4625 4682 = 20.6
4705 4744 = 20.8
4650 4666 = 20.7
